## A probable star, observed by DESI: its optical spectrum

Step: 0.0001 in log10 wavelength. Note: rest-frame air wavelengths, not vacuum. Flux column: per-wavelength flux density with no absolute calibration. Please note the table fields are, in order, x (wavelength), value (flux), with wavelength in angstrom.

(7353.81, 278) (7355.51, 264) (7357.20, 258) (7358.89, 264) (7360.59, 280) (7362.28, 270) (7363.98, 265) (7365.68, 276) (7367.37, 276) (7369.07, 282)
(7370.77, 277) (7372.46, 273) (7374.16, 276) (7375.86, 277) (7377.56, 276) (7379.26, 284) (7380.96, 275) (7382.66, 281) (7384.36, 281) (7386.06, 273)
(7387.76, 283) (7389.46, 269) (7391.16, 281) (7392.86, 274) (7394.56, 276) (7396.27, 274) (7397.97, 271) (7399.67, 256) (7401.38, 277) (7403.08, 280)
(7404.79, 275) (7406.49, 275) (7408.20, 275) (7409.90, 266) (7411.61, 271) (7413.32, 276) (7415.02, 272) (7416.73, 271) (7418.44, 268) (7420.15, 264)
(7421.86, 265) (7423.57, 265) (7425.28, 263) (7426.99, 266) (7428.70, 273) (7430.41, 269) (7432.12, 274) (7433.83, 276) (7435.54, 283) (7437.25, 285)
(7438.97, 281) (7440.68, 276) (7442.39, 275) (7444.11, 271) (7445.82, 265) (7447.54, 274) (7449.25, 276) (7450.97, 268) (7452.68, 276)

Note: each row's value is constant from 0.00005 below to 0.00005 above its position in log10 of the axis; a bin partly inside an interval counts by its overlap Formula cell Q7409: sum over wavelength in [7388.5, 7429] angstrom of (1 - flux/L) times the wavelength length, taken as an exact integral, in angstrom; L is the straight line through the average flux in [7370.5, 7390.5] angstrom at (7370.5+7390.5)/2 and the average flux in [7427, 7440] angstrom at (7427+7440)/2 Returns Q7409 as 0.87 angstrom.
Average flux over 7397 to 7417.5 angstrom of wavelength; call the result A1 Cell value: 272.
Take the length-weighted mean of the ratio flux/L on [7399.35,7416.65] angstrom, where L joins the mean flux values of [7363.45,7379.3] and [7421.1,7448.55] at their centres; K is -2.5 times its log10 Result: 0.01 mag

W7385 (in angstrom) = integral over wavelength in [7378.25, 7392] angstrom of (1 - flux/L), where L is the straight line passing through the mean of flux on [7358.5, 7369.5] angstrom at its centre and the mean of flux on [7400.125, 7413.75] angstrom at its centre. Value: -0.2 angstrom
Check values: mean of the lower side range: 273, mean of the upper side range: 274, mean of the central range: 278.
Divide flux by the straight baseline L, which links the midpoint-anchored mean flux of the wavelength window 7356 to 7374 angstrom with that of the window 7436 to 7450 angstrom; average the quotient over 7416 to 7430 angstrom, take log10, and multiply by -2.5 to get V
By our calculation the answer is 0.03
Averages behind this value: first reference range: 272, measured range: 267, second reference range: 276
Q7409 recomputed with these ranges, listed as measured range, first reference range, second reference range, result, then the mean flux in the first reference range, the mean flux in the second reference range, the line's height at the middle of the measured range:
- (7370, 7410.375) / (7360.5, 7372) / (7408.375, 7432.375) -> -0.46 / 275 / 269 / 272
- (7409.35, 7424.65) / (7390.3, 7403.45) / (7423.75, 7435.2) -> 0.17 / 273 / 271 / 272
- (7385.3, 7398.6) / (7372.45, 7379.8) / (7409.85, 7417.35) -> -0.02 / 277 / 272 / 275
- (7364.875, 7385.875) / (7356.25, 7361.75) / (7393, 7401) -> -0.70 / 268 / 270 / 269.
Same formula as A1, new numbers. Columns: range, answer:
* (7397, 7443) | 272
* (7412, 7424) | 269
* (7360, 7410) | 275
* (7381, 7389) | 279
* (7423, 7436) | 271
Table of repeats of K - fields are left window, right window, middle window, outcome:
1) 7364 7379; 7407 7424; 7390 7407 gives -0.01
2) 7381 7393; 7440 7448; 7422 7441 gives 0.00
